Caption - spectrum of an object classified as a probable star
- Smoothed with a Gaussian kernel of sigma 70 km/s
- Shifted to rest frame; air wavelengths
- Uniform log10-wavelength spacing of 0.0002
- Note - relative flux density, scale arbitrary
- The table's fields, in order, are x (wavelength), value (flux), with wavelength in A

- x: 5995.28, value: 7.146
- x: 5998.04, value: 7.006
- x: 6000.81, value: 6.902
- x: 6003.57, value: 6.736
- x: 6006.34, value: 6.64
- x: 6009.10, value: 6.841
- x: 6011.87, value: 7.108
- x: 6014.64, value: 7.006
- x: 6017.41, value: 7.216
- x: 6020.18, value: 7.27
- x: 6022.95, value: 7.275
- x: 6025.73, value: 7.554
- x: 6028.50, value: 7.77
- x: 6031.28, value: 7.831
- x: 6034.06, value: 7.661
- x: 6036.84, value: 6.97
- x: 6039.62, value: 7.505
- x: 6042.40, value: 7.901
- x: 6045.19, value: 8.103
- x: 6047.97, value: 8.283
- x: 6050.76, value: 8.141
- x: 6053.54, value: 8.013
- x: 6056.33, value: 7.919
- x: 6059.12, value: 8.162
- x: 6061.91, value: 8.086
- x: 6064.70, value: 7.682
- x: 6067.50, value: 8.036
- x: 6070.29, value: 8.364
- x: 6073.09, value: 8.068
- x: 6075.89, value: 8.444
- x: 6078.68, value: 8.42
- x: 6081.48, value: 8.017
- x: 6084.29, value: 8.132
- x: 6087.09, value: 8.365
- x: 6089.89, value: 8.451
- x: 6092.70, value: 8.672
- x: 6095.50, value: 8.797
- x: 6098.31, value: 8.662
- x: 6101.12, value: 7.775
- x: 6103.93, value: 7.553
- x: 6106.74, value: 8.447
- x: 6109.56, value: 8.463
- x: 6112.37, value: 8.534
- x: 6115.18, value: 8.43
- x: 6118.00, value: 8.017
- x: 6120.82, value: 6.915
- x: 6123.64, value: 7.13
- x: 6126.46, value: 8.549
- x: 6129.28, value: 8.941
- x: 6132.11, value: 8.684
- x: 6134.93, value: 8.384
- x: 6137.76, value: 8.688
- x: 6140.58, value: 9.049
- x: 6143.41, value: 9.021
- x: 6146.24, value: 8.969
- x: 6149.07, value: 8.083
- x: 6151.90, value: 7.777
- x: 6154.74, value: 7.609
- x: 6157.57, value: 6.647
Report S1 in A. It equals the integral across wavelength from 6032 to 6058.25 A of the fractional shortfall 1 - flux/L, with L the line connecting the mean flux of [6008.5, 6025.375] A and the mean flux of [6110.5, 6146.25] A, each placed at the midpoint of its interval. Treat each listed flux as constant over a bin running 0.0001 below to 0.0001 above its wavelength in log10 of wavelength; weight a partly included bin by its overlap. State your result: -1.3 A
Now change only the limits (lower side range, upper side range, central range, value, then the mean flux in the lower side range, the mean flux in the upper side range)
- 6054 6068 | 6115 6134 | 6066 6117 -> -1.8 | 7.97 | 8.08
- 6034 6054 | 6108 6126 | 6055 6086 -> -1.0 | 7.83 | 7.95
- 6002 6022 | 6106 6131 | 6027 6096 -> -4.9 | 6.98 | 8.15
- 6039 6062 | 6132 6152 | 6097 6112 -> 0.3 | 8.03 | 8.63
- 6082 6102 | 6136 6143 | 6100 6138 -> 2.2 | 8.41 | 8.87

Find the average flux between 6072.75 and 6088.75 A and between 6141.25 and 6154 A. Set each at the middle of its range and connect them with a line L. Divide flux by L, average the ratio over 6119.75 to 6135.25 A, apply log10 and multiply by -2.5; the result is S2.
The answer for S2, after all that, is 0.04 mag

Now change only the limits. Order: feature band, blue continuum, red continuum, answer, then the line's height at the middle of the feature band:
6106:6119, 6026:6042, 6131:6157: -0.028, 8.17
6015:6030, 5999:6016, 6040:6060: -0.016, 7.29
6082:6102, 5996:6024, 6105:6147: -0.055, 7.99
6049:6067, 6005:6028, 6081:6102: -0.024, 7.83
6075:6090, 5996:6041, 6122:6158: -0.068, 7.79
